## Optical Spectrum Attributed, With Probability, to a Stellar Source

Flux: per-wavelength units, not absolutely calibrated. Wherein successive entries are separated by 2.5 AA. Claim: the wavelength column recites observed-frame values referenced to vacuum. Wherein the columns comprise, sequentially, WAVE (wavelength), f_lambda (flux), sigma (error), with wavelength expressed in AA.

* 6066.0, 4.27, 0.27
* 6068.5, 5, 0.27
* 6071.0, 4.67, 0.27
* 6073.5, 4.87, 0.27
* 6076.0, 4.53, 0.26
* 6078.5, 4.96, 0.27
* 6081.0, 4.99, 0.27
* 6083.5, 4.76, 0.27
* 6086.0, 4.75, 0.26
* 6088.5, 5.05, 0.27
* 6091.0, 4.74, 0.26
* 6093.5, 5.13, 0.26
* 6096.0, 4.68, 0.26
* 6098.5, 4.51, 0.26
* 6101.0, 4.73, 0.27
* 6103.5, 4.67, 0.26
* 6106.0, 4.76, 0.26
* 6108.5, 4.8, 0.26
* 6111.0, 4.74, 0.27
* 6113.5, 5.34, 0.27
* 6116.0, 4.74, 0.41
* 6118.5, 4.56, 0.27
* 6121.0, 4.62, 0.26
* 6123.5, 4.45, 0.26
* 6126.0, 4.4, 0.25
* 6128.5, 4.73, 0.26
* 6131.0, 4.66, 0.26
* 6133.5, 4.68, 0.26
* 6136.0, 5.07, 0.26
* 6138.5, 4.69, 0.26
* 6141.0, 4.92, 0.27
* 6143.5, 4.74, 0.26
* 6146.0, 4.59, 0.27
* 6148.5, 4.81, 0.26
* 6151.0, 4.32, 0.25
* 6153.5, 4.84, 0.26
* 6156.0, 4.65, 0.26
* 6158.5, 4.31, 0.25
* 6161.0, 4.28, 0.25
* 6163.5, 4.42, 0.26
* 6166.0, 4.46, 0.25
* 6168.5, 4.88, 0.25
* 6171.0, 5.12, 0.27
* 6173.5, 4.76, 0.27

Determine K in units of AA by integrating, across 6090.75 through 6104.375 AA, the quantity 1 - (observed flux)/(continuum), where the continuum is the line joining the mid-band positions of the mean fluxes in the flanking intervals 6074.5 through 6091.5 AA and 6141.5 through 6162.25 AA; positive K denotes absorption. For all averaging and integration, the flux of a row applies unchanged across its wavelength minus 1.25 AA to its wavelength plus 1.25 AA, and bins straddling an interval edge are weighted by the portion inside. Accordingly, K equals 0.09 AA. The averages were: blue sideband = 4.83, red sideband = 4.58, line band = 4.75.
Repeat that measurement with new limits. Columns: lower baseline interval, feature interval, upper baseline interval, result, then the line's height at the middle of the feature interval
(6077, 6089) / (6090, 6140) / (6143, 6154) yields 0.32 AA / 4.77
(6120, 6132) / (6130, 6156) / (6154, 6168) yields -1.19 AA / 4.52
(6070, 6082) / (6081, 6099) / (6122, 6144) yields -0.19 AA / 4.78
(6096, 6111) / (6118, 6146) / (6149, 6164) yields -0.60 AA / 4.59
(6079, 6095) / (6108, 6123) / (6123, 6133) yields -0.34 AA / 4.68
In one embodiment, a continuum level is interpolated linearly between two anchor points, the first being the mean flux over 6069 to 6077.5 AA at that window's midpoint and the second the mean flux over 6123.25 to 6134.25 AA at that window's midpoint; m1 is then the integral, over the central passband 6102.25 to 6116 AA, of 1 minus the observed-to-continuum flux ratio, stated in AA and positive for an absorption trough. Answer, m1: -0.6 AA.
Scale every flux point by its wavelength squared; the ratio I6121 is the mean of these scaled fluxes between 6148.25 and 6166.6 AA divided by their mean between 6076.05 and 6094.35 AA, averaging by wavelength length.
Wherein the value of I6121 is 0.94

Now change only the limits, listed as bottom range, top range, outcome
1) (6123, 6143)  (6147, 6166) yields 0.97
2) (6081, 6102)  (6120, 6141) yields 0.99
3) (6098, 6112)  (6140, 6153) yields 1.01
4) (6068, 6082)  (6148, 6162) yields 0.96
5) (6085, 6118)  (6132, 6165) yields 0.98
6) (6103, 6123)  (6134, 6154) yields 1.00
